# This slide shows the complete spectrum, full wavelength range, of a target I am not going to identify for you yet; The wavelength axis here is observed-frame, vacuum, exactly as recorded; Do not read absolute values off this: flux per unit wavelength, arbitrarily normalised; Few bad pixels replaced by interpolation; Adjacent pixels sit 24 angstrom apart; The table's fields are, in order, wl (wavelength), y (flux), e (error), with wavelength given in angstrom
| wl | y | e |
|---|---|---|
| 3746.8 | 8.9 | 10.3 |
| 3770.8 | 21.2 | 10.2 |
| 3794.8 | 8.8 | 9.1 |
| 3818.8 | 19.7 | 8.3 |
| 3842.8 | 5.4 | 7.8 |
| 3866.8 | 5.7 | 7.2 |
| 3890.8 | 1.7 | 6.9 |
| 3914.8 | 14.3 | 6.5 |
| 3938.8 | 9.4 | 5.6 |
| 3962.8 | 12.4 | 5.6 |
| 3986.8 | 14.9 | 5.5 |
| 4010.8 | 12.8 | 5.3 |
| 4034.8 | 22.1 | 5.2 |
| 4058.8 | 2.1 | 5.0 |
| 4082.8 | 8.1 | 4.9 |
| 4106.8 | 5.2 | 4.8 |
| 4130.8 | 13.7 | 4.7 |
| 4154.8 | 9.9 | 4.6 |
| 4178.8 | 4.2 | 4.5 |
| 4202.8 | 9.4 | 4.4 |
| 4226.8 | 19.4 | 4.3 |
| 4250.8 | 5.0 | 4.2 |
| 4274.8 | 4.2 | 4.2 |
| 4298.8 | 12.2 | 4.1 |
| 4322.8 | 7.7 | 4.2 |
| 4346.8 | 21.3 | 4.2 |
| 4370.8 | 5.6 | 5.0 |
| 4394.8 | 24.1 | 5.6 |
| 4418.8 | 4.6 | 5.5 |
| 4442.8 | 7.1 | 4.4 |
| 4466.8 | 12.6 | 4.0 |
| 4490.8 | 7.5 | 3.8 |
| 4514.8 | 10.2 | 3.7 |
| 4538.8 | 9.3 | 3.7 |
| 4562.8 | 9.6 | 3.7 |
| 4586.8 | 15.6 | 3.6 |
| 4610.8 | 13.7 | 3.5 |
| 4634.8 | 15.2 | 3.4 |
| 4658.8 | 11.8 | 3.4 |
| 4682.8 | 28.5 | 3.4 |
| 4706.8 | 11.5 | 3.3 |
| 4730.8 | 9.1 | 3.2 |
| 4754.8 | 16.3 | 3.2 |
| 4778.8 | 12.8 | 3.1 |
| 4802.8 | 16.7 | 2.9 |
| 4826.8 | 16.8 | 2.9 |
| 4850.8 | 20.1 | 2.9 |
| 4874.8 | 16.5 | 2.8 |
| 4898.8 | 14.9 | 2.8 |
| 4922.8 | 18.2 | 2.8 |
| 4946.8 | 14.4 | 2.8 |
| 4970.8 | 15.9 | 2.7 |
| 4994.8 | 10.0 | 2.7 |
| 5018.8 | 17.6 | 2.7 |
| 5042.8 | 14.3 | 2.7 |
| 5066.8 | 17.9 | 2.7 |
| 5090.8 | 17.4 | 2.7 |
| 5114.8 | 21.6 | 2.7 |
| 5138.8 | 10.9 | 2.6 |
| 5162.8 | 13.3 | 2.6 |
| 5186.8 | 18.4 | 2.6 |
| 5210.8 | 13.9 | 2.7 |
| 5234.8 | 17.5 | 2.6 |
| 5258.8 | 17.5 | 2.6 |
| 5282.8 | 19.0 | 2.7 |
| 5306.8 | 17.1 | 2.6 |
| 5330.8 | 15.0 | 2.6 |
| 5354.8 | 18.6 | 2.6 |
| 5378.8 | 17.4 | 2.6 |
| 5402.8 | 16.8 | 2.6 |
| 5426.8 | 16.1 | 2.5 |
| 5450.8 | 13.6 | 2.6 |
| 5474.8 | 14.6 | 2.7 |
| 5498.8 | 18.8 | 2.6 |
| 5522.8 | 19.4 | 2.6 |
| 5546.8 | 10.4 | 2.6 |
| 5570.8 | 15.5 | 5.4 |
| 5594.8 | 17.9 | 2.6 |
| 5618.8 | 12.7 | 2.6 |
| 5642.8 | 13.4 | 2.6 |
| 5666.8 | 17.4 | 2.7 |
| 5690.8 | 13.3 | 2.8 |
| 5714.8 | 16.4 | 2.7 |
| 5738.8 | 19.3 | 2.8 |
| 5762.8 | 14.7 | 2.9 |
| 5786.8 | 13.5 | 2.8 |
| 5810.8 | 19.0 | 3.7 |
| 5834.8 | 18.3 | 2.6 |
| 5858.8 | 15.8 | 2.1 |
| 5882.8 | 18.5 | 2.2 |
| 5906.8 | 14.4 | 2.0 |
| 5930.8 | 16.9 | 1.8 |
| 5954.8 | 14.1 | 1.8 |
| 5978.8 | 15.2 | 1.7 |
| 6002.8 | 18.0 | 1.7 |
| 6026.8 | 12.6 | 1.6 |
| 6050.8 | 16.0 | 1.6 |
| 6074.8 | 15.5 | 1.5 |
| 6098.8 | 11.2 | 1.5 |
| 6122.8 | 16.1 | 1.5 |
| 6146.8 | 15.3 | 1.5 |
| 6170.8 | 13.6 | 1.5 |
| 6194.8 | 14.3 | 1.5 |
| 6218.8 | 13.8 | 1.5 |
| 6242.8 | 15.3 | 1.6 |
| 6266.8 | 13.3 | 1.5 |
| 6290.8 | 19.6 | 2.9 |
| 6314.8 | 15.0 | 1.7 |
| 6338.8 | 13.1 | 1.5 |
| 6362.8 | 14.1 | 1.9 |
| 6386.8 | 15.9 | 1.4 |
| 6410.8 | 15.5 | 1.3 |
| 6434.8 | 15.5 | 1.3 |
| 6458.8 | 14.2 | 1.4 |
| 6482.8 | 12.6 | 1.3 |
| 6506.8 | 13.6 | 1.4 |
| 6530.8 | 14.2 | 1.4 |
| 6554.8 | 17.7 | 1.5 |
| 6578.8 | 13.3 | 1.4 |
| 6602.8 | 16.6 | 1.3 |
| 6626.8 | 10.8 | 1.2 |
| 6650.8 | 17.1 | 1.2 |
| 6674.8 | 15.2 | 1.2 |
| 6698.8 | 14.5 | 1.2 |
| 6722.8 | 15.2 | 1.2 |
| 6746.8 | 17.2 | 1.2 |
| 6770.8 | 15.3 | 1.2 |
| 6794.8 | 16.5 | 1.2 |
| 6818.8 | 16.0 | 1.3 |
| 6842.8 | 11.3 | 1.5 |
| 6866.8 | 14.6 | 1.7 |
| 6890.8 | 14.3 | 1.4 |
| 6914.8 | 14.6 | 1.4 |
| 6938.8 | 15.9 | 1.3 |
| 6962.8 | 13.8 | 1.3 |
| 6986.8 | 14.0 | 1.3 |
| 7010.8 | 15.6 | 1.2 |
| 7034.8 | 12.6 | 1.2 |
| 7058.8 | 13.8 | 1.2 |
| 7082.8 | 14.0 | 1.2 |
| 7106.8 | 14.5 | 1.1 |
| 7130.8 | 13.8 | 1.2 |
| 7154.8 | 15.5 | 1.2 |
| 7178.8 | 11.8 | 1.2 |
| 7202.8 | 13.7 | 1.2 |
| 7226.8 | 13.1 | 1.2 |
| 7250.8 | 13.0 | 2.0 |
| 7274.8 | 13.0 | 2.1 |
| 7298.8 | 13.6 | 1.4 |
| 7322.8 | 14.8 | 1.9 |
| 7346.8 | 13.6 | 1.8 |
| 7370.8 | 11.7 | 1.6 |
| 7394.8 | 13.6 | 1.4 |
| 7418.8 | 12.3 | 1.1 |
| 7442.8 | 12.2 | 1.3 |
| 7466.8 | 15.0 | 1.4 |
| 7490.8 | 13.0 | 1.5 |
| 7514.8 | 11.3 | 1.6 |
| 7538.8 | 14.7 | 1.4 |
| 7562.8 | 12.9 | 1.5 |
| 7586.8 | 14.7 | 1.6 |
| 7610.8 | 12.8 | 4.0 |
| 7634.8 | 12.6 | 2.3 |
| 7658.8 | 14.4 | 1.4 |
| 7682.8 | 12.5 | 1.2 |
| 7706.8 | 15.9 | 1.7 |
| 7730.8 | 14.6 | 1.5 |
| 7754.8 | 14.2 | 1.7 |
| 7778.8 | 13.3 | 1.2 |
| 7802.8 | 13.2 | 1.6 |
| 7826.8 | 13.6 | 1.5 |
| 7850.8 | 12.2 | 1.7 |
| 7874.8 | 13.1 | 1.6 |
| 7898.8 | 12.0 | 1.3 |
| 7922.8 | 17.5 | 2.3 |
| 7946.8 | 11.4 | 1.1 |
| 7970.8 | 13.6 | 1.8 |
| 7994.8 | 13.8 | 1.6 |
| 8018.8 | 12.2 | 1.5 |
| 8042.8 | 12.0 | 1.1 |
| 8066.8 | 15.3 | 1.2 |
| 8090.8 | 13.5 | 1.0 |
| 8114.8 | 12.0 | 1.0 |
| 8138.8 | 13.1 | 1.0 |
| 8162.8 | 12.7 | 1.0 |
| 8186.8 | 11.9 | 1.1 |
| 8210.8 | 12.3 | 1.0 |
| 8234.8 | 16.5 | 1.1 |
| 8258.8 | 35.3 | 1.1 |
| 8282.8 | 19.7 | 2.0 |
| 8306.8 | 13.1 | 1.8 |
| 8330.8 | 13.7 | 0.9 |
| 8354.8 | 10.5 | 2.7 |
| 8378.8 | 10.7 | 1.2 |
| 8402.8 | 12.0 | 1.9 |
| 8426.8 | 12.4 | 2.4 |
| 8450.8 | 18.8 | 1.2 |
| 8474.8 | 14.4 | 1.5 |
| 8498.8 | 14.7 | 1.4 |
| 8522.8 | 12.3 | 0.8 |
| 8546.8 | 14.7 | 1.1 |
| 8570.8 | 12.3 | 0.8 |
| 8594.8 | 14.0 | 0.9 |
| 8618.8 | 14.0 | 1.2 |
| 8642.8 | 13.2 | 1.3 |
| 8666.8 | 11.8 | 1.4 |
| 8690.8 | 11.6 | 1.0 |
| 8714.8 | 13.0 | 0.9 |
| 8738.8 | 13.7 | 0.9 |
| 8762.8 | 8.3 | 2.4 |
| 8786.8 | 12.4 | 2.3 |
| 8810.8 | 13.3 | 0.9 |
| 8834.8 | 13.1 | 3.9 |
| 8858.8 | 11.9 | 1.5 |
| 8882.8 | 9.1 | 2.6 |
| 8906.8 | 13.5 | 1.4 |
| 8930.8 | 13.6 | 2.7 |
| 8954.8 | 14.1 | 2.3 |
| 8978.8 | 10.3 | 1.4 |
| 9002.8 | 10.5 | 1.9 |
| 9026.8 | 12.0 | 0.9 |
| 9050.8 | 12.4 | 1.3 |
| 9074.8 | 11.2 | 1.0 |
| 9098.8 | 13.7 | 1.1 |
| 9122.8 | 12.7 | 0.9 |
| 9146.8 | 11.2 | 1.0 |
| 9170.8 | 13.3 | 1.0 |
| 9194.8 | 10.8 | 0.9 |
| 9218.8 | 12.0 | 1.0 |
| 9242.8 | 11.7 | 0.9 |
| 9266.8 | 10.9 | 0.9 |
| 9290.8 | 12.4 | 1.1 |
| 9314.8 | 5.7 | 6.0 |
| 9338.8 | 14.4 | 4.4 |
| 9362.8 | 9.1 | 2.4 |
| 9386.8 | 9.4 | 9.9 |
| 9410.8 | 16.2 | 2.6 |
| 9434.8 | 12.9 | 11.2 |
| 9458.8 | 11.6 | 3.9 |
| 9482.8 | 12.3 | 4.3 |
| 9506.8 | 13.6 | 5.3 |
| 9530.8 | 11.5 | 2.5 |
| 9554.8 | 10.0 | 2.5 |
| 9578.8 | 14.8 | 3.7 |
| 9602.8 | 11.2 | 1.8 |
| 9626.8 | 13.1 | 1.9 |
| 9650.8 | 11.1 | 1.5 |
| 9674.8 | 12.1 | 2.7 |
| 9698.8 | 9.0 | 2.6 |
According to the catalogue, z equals 0.257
